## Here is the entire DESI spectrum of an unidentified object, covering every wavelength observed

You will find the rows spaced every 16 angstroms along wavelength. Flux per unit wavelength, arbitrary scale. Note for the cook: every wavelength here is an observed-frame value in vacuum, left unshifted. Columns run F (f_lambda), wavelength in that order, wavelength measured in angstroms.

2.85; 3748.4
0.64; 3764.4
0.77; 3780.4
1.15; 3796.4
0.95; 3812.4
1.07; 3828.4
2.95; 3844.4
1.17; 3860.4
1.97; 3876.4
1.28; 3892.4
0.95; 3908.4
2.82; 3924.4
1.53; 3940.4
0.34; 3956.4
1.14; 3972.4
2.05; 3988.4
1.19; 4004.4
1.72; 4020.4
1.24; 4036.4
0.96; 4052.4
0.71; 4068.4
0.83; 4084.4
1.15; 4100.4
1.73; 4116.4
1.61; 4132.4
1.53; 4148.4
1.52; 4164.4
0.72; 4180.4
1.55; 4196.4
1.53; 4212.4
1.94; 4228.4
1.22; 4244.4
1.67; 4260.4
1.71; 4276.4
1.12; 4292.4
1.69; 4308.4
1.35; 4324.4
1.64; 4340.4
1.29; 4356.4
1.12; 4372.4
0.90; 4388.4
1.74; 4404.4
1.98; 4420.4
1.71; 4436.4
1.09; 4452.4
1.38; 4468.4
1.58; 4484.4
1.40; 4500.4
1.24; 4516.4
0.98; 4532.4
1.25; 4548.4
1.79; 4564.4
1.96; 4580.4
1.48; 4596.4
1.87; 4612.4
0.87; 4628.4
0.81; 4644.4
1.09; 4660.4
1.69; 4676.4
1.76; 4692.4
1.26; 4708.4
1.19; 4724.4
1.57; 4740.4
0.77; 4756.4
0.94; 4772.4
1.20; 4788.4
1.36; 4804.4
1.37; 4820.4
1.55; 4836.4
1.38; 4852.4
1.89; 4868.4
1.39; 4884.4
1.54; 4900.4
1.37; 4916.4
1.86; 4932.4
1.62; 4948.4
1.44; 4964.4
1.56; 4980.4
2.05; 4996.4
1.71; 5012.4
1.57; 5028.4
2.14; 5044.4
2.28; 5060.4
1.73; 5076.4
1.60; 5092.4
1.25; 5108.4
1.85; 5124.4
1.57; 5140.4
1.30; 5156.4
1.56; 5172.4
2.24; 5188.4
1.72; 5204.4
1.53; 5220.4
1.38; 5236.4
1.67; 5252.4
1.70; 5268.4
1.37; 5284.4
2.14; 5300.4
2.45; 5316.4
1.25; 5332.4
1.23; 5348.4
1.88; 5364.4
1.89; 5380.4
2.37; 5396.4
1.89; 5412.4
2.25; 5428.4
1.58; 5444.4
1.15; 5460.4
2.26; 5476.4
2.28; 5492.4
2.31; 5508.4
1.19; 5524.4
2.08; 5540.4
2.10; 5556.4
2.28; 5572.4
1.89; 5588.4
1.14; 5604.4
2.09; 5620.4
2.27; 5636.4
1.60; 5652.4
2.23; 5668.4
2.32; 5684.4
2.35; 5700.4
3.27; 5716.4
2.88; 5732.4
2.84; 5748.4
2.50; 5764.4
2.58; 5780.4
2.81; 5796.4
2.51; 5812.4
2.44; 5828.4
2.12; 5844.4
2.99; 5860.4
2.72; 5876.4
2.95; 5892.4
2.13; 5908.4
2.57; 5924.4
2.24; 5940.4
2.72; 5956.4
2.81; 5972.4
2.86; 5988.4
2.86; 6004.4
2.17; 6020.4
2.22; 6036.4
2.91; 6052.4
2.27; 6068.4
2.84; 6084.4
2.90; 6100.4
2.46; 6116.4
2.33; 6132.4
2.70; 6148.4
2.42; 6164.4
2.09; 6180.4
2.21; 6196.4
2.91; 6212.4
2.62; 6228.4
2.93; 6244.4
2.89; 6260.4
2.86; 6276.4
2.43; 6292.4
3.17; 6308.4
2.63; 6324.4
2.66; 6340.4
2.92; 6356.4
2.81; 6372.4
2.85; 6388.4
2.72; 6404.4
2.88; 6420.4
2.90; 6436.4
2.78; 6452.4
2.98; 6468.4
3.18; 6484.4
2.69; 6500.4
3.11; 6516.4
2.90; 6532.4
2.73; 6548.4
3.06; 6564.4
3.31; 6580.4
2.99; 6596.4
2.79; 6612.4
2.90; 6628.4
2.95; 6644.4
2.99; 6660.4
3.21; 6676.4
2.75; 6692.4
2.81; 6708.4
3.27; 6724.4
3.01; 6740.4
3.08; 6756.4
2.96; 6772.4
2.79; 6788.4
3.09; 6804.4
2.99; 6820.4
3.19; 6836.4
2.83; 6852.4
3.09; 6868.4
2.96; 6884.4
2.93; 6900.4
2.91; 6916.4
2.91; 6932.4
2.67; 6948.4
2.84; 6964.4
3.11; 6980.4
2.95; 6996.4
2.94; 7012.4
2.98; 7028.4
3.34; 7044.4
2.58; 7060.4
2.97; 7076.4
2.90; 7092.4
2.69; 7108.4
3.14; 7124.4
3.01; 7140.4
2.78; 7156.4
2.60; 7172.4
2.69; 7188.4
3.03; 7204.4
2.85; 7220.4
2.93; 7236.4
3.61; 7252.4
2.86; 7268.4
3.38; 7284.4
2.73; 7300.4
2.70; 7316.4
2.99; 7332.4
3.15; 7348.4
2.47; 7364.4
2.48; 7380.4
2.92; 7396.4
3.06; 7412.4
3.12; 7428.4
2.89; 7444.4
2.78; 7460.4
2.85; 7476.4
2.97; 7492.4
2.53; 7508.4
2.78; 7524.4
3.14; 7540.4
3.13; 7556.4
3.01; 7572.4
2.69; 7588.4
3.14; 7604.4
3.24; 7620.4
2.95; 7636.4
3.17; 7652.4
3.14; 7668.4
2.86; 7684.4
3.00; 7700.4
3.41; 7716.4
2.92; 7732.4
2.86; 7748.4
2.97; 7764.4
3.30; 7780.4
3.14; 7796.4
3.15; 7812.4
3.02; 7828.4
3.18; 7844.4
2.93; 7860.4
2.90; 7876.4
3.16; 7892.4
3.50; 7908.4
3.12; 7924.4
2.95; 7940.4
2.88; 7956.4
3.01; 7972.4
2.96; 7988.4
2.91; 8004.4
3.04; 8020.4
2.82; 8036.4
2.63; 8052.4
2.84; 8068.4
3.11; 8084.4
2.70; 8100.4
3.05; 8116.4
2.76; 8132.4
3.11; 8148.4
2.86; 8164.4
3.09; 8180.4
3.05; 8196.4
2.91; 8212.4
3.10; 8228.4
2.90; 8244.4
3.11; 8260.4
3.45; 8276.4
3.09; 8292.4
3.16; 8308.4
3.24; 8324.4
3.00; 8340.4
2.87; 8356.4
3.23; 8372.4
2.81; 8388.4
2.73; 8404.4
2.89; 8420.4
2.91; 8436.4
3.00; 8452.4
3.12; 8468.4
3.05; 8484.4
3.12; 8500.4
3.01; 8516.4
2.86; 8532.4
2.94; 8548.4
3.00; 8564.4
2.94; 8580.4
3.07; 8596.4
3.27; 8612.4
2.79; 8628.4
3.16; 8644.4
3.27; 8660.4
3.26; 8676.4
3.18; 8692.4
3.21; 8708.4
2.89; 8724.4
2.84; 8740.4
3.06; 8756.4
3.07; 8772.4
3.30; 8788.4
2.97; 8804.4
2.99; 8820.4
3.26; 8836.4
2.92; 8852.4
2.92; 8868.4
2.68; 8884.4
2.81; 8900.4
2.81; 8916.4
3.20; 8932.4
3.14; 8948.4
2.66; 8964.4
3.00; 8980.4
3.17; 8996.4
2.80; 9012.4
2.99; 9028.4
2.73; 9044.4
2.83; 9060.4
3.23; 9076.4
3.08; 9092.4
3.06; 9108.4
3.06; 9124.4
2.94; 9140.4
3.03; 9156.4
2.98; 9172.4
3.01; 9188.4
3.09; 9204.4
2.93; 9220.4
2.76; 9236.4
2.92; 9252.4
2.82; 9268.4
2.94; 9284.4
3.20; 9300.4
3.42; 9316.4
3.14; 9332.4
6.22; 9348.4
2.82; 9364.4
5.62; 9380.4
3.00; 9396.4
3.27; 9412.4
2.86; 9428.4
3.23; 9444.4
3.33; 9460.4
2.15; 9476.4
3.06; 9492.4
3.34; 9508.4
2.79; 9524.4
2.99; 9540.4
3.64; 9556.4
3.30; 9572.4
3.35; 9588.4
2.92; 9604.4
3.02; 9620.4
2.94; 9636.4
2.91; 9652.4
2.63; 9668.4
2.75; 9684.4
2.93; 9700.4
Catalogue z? 0.424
